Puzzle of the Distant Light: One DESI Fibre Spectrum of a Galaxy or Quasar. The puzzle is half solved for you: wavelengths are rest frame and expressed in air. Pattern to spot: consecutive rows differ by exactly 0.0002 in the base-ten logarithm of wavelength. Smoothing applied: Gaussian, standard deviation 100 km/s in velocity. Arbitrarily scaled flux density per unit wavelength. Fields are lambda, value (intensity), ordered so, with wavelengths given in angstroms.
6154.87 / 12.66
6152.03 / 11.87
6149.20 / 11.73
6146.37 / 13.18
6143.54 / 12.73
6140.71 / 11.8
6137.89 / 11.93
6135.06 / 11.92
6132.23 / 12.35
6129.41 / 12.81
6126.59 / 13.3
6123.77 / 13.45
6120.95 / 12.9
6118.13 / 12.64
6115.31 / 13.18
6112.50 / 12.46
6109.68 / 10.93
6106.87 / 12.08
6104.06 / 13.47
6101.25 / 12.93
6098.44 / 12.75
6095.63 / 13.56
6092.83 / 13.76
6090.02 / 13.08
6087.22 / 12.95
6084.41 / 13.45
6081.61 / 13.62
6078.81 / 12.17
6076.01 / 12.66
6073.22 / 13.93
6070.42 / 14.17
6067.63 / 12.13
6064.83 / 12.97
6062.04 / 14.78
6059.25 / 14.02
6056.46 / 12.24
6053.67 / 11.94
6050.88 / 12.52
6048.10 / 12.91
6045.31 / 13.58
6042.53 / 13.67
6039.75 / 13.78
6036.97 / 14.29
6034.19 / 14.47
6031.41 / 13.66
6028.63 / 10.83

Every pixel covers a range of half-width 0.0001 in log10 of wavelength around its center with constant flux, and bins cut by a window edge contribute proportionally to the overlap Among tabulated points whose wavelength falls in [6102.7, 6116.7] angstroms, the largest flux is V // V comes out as 13.47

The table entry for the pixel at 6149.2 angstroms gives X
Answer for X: 11.73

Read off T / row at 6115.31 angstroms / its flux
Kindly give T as 13.18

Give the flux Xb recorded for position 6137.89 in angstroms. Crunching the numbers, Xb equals 11.93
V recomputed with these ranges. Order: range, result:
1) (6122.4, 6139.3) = 13.45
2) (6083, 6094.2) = 13.76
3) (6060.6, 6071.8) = 14.78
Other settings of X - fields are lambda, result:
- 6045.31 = 13.58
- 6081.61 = 13.62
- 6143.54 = 12.73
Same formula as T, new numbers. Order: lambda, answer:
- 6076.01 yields 12.66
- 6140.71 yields 11.8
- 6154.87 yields 12.66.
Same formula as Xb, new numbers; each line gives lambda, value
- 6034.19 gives 14.47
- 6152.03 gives 11.87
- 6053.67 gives 11.94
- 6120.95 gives 12.9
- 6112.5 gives 12.46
